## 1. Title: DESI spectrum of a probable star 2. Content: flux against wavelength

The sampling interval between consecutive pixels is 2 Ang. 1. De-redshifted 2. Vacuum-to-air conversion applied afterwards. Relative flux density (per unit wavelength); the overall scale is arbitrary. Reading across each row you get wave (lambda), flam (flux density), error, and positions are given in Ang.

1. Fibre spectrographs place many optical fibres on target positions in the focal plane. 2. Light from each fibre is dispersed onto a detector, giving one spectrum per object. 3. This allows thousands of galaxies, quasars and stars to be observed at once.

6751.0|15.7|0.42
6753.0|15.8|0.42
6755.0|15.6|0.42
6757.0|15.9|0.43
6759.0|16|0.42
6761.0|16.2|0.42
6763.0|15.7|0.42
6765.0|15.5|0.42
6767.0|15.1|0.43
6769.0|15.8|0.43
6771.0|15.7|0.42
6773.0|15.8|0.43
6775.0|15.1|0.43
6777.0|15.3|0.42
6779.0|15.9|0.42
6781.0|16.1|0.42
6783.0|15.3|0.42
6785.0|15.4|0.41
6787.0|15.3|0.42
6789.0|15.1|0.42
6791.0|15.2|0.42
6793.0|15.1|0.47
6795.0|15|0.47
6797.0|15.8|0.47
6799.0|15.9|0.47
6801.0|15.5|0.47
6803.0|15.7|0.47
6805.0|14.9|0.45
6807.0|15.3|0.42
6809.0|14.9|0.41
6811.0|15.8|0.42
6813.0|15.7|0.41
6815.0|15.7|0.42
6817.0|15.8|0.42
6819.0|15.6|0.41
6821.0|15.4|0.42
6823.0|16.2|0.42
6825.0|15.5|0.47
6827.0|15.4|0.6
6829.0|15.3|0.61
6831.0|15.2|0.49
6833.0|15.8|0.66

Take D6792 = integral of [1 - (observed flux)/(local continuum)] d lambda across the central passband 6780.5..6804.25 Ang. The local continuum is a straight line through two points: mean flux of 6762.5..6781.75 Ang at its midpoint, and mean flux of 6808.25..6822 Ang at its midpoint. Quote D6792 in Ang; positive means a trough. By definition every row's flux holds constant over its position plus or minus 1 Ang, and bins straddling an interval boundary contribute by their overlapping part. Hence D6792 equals 0.2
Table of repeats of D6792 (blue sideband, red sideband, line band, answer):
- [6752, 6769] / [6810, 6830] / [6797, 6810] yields 0.2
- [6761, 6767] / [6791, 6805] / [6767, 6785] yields 0.0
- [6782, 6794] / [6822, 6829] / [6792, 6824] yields -0.1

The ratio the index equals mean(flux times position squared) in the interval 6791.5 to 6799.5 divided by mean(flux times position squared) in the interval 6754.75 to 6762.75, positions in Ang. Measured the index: 0.98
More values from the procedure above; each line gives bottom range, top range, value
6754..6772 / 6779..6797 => 0.98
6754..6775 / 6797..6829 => 1.00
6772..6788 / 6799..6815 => 1.00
